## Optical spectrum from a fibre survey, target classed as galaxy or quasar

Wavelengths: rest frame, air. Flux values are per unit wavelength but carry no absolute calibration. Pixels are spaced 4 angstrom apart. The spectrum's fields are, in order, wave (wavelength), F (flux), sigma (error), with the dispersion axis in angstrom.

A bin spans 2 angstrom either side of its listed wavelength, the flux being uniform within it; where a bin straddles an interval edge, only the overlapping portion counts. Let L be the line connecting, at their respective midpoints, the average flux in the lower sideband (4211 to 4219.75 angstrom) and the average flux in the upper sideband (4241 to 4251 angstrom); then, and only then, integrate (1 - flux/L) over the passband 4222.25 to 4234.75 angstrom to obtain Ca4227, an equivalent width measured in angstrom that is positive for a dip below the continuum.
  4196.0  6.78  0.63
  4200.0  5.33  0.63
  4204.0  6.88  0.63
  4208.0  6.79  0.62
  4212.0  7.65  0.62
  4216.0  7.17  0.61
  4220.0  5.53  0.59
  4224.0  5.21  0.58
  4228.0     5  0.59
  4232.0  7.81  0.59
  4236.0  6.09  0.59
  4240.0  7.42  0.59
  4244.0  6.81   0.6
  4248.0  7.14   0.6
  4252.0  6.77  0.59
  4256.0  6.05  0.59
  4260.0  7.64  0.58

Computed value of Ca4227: 1.7 angstrom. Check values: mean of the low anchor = 7.01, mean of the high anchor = 7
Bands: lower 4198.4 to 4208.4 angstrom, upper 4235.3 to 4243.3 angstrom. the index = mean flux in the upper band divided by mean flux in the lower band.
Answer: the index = 1.09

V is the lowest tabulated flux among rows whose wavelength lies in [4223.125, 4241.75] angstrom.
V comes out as 5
